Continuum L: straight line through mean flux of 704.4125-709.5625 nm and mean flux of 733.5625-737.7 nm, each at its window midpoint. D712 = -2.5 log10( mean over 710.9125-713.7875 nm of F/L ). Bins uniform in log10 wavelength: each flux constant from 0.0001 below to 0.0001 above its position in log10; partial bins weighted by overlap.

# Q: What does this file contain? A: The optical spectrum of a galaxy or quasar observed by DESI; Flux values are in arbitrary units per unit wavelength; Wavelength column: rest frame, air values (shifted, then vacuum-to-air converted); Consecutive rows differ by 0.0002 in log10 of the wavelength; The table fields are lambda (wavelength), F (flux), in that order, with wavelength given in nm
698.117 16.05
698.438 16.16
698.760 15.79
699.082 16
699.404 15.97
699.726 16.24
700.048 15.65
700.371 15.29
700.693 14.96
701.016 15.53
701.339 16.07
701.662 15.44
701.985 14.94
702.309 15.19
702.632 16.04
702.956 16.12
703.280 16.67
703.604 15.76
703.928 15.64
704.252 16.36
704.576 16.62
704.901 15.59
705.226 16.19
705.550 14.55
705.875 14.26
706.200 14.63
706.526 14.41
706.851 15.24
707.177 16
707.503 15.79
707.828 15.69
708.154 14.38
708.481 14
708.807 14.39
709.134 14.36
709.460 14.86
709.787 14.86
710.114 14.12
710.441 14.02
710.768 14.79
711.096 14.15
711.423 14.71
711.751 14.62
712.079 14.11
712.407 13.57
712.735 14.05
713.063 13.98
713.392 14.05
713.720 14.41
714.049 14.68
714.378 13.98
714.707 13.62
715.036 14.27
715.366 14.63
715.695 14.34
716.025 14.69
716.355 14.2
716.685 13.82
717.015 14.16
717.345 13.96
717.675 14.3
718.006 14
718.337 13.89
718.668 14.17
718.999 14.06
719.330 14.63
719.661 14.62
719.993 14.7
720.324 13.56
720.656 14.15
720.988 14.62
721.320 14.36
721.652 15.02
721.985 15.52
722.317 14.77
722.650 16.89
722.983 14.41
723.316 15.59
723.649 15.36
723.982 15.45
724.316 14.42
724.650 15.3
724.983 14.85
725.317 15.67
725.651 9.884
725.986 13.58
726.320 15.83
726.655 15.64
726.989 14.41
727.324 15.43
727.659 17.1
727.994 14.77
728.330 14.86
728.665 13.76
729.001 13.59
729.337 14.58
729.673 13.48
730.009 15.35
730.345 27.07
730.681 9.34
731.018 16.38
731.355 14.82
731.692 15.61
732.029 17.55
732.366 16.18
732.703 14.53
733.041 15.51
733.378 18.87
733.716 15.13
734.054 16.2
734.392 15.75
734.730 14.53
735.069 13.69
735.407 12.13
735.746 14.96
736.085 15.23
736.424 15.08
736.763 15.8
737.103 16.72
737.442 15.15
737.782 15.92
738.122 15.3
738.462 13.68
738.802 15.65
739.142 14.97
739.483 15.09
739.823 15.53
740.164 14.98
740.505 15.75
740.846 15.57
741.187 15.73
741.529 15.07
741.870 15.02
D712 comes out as 0.07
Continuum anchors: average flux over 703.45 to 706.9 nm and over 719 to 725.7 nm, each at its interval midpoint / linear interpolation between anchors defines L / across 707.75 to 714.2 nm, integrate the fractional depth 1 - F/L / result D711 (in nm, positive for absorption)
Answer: 0.34 nm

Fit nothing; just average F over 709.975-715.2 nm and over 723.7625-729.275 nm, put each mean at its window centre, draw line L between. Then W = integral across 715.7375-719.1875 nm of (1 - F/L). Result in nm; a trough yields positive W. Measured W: 0.05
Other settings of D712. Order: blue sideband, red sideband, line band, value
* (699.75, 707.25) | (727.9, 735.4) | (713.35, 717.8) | 0.093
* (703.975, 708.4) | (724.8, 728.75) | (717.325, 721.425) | 0.050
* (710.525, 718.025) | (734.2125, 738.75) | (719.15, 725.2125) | -0.032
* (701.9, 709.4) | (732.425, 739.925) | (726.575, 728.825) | 0.011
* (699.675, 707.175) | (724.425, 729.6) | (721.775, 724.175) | -0.047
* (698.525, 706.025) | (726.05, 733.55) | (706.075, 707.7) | 0.032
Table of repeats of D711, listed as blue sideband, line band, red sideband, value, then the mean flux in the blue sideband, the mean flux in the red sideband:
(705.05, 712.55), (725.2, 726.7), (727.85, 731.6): 0.121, 14.7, 15.3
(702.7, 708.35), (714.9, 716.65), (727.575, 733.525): 0.136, 15.5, 15.7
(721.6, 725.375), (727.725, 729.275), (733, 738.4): 0.085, 15.3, 15.3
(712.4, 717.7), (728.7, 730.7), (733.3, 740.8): -0.138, 14.2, 15.2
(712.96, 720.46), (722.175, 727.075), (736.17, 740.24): -0.064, 14.2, 15.3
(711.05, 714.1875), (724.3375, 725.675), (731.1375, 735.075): 0.067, 14.2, 15.8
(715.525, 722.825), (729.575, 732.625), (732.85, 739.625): -0.240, 14.5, 15.3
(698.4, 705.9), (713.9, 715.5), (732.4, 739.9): 0.137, 15.7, 15.3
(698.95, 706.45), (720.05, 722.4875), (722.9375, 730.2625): 0.071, 15.6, 14.8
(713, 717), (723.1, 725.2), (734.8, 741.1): -0.086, 14.2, 15.1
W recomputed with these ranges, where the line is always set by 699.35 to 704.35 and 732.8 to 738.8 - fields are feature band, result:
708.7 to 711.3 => 0.19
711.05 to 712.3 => 0.10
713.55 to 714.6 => 0.08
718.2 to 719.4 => 0.10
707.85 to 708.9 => 0.08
